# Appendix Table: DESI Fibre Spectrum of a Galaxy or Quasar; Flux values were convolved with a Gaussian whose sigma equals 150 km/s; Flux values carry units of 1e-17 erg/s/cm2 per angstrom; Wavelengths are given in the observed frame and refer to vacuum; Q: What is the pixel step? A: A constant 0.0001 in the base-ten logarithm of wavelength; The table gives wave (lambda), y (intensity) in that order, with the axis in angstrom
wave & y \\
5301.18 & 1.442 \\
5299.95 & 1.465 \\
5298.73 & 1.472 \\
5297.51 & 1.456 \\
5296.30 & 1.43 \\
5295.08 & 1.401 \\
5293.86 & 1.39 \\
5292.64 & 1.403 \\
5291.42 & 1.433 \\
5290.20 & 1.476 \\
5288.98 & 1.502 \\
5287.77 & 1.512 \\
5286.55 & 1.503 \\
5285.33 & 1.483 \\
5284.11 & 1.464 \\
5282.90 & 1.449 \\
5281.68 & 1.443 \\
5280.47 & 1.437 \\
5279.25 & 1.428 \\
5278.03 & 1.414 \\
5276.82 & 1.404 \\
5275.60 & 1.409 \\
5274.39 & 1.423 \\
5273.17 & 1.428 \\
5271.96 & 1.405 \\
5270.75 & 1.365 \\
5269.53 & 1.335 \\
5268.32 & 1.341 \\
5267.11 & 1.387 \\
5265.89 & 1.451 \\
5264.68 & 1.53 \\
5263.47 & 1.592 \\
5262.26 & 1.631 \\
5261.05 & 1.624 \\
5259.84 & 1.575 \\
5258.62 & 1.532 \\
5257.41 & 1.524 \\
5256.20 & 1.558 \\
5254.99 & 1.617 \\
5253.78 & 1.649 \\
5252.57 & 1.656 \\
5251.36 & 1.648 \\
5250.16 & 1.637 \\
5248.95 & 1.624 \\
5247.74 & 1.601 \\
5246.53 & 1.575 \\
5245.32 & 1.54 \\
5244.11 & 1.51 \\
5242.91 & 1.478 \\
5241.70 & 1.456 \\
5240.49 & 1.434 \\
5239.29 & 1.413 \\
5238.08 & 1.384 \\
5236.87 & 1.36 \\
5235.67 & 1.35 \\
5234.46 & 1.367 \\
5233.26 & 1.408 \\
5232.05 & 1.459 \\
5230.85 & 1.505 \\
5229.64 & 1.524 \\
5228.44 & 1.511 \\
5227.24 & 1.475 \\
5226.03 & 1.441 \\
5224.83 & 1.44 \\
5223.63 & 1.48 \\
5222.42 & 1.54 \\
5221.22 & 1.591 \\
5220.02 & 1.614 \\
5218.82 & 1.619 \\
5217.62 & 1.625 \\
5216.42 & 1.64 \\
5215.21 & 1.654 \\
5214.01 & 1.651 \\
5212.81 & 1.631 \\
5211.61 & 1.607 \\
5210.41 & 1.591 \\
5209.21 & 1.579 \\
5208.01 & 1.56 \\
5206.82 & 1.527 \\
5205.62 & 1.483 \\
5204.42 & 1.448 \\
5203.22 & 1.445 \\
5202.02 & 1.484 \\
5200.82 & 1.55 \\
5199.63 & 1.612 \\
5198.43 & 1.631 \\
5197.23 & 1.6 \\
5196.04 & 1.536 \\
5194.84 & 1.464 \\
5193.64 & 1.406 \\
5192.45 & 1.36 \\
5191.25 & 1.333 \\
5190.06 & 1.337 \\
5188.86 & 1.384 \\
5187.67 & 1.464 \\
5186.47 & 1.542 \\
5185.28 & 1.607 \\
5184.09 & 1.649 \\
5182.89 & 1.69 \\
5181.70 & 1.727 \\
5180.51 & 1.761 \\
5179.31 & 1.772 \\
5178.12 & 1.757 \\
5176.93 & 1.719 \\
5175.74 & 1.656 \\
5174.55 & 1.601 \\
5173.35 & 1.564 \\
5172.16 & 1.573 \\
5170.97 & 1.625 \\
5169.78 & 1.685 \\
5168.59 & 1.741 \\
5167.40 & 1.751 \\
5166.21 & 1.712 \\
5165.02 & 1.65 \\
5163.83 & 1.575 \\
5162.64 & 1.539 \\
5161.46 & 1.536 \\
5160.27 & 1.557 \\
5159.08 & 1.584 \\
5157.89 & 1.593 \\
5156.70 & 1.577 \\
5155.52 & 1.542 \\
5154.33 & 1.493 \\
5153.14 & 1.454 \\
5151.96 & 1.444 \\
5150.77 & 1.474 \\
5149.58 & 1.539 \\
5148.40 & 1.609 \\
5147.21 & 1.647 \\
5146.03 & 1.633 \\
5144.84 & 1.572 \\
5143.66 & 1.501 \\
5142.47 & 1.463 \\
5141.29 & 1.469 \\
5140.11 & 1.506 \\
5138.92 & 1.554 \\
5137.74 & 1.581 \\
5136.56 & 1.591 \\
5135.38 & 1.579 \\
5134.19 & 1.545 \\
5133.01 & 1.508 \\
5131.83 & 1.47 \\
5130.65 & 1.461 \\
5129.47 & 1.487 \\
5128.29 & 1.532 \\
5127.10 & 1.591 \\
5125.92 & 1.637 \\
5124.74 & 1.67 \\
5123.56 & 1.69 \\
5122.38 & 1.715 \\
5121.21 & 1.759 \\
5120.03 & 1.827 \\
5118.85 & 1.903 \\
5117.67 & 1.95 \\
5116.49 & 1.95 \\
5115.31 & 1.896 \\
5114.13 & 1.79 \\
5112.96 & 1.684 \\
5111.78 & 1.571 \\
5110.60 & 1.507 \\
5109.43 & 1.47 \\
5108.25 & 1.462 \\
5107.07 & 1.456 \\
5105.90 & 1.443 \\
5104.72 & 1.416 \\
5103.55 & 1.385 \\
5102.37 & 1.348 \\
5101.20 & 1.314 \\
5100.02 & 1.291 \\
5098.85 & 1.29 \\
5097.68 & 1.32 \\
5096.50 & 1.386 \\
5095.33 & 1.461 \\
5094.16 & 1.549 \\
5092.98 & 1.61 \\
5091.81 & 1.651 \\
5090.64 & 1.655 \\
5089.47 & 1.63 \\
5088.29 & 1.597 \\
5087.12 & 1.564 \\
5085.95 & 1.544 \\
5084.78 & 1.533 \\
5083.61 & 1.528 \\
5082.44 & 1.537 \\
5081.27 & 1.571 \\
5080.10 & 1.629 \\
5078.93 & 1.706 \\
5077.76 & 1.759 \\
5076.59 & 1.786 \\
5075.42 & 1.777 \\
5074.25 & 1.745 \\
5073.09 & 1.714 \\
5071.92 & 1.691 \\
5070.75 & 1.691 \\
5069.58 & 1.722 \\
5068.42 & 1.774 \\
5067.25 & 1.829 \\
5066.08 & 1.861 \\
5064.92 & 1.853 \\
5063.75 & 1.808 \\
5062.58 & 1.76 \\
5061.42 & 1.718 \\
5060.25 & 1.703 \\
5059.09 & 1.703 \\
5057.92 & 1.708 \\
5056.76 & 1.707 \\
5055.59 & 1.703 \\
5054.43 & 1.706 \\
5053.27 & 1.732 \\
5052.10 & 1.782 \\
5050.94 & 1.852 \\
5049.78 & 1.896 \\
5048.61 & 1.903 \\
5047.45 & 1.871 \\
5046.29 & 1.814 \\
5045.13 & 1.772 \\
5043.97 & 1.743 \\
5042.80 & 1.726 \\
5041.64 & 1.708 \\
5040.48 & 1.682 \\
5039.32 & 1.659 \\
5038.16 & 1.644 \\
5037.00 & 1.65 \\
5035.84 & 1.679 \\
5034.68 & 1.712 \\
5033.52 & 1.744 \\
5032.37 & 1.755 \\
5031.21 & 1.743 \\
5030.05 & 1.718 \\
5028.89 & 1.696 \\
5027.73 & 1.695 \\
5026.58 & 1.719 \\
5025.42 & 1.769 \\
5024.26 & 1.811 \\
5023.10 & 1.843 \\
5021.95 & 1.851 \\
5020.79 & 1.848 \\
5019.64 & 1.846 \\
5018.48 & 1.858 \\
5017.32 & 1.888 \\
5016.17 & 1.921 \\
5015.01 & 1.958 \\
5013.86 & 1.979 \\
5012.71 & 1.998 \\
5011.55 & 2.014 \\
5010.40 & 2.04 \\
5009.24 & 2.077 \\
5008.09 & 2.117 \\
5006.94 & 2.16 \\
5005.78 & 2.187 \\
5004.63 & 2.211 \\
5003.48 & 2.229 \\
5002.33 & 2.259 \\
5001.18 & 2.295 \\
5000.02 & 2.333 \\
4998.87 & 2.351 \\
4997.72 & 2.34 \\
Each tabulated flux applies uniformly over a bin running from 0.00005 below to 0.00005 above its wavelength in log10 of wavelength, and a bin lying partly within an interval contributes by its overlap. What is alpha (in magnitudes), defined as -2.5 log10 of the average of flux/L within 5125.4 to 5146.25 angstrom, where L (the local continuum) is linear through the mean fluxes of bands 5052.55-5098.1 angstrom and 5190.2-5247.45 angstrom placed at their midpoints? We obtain 0.04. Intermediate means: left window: 1.67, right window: 1.51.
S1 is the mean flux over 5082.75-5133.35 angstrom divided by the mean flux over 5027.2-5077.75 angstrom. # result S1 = 0.90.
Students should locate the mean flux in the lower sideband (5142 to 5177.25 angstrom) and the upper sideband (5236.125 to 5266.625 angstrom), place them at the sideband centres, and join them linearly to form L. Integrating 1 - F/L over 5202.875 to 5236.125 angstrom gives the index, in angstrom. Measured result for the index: 0.62 angstrom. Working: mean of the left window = 1.59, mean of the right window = 1.54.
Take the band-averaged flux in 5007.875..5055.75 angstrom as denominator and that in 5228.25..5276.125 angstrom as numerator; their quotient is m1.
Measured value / 0.8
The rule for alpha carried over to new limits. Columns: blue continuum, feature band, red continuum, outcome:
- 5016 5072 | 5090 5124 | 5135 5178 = 0.06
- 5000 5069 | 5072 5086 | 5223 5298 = 0.07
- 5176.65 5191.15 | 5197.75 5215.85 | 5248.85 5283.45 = 0.01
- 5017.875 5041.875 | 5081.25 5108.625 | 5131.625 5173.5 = 0.12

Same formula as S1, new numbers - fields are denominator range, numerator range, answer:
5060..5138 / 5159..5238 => 0.96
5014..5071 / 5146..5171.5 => 0.90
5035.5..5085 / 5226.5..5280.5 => 0.86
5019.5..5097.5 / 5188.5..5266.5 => 0.89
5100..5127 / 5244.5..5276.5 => 0.94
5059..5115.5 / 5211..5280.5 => 0.94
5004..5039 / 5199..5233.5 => 0.82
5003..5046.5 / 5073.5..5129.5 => 0.86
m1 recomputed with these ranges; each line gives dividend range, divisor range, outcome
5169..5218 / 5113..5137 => 0.94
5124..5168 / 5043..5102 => 0.93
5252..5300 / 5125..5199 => 0.94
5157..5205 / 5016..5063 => 0.90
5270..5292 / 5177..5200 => 0.92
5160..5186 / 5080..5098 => 1.07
